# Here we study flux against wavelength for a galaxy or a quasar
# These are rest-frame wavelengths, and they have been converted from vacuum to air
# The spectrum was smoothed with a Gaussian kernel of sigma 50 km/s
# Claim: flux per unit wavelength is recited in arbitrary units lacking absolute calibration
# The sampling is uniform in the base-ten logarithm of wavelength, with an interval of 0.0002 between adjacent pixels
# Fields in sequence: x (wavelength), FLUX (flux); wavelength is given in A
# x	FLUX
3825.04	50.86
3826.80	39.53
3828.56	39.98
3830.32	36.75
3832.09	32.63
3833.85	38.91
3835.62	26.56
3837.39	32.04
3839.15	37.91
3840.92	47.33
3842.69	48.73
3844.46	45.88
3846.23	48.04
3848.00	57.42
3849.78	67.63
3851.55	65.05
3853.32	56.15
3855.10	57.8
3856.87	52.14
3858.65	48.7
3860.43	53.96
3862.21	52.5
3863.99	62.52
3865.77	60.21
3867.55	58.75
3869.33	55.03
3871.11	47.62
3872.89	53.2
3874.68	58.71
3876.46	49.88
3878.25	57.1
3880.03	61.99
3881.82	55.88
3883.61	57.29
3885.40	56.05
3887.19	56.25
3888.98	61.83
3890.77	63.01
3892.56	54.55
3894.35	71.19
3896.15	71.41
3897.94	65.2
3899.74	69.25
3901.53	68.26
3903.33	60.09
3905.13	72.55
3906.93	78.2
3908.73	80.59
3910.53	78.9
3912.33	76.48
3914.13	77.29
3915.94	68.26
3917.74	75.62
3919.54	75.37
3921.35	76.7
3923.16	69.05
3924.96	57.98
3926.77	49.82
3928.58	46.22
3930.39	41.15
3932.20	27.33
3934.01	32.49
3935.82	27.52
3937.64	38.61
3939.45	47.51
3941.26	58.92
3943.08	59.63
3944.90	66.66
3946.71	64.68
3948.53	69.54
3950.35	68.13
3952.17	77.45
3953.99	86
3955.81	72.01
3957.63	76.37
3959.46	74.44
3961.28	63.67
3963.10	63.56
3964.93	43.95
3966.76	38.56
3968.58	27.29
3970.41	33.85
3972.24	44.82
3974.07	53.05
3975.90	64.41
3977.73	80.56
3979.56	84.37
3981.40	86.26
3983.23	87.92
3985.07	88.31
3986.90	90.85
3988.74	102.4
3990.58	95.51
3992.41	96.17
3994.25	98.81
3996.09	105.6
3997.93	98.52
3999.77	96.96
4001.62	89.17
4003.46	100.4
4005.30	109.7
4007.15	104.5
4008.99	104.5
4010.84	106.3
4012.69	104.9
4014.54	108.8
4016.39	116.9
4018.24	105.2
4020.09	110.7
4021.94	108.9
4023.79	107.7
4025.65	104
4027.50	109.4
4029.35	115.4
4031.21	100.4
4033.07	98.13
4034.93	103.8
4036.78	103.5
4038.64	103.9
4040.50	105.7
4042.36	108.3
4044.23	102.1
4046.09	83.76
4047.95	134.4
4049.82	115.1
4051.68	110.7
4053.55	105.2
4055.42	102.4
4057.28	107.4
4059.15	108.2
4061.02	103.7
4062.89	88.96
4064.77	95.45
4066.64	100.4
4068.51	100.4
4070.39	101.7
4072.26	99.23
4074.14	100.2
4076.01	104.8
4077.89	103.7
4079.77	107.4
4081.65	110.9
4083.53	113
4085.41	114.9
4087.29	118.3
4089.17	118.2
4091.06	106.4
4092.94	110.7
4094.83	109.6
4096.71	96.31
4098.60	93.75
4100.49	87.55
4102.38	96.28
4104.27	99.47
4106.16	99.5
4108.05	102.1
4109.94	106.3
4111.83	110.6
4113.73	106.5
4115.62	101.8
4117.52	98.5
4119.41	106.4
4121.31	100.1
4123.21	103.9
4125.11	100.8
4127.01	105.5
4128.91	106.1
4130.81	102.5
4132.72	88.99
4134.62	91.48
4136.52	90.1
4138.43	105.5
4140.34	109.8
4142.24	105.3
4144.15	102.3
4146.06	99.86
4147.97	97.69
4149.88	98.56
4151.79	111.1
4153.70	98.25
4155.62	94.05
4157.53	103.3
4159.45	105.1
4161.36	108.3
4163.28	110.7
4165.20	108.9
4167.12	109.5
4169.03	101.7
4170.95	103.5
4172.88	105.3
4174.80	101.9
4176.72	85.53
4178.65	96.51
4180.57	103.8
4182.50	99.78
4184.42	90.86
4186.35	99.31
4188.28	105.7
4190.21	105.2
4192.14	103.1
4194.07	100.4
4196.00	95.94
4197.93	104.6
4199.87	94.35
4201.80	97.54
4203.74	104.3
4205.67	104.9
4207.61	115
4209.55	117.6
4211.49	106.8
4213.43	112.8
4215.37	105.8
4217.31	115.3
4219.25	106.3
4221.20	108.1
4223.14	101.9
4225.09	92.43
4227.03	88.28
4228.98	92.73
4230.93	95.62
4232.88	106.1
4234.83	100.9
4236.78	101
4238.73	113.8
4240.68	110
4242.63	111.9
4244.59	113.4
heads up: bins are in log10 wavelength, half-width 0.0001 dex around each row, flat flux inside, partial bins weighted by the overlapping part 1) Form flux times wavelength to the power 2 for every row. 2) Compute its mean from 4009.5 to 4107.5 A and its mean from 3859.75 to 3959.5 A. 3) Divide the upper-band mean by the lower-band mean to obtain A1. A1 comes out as 1.84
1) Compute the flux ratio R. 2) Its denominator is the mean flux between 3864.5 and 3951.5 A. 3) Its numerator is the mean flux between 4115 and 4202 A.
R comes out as 1.7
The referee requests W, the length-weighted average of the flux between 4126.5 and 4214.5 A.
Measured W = 102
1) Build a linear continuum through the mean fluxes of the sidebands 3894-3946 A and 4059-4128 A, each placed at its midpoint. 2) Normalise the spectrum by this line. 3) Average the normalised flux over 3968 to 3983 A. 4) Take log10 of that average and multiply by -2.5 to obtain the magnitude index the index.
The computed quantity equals 0.22 mag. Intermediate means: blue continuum 61.5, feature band 61.4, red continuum 103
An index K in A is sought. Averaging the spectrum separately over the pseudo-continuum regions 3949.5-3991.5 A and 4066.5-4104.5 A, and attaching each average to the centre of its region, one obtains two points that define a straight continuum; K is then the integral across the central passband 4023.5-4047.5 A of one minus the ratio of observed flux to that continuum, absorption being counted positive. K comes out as -3.9 A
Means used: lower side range 69.8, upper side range 105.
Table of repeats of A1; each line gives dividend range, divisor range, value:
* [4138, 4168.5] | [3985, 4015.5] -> 1.12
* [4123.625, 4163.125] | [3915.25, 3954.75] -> 1.93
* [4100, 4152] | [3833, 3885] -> 2.21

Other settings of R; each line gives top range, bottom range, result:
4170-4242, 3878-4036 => 1.36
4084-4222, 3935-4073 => 1.17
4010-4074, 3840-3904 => 1.82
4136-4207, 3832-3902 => 1.86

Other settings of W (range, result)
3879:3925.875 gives 67.6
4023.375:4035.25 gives 105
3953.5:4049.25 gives 90.7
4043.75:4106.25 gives 104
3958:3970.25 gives 51.9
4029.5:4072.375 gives 104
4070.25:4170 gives 103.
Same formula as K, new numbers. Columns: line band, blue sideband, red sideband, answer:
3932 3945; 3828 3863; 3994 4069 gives 5.4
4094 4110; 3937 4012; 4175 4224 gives -1.2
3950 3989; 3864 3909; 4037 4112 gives 6.1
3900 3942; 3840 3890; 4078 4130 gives 3.9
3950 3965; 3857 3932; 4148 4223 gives 0.0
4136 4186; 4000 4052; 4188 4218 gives 1.8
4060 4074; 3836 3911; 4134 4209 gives -2.0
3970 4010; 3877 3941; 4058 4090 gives -2.3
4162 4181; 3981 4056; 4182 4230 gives 0.0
